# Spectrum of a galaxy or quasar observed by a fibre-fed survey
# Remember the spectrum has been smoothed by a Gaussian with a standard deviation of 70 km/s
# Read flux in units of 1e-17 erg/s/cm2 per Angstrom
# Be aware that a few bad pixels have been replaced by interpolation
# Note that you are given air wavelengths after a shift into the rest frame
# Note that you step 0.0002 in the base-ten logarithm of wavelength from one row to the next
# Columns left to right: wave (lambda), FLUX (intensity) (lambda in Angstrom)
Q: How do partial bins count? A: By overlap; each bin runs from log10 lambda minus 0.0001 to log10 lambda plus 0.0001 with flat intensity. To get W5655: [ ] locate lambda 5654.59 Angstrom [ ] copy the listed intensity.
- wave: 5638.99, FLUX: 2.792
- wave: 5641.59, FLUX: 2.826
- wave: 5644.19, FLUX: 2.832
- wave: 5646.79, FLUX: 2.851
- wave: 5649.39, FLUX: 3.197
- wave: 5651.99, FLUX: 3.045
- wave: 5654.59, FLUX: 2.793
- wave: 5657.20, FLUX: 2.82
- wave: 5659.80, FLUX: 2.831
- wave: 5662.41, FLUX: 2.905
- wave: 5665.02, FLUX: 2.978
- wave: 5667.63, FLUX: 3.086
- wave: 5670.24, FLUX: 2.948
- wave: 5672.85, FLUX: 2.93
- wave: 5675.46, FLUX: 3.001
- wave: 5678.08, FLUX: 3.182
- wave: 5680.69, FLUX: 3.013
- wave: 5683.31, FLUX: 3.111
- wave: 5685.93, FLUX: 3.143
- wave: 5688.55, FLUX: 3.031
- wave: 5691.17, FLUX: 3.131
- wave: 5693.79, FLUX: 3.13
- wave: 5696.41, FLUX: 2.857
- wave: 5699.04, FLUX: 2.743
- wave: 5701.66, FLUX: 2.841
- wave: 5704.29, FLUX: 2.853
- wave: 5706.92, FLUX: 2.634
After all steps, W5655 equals 2.793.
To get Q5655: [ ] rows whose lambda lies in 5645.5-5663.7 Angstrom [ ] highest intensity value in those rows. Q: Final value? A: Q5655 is 3.197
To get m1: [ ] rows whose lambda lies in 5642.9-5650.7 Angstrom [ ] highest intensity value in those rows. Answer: 3.197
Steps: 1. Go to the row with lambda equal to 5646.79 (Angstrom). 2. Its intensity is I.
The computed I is 2.851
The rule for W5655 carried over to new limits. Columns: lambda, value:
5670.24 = 2.948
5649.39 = 3.197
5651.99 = 3.045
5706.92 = 2.634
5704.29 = 2.853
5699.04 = 2.743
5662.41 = 2.905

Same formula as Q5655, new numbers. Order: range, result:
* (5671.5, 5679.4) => 3.182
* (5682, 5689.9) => 3.143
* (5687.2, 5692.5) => 3.131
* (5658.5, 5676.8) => 3.086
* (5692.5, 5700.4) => 3.13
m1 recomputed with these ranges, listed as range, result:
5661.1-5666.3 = 2.978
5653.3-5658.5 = 2.82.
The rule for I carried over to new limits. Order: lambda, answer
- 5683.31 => 3.111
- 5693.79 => 3.13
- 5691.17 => 3.131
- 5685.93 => 3.143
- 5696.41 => 2.857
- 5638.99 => 2.792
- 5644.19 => 2.832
